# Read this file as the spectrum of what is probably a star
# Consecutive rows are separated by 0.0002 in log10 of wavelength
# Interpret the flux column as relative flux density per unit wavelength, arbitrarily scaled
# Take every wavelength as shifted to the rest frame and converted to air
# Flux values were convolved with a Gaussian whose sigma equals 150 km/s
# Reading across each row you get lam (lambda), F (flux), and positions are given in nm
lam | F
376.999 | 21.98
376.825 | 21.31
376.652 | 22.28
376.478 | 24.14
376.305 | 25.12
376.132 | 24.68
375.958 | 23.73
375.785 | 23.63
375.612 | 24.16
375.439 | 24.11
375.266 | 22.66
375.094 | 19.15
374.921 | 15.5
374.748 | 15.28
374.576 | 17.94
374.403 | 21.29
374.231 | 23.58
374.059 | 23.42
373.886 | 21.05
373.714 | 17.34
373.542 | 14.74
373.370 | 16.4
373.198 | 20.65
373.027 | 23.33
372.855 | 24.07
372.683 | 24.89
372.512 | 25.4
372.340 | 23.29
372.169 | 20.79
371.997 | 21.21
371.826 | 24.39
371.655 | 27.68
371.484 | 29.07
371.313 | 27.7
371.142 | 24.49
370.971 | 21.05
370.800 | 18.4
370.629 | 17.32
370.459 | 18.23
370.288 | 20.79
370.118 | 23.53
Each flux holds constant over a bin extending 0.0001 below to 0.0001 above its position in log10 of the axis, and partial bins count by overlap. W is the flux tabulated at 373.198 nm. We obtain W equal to 20.65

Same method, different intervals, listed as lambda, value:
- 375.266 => 22.66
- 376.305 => 25.12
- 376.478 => 24.14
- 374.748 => 15.28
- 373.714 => 17.34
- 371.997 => 21.21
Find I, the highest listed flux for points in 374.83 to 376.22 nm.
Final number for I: 24.68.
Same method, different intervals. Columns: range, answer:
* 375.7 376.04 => 23.73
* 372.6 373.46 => 24.89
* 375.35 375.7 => 24.16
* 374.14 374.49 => 23.58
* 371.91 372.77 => 25.4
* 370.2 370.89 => 20.79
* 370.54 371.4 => 27.7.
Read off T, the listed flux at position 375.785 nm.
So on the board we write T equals 23.63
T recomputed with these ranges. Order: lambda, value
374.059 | 23.42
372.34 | 23.29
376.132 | 24.68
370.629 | 17.32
